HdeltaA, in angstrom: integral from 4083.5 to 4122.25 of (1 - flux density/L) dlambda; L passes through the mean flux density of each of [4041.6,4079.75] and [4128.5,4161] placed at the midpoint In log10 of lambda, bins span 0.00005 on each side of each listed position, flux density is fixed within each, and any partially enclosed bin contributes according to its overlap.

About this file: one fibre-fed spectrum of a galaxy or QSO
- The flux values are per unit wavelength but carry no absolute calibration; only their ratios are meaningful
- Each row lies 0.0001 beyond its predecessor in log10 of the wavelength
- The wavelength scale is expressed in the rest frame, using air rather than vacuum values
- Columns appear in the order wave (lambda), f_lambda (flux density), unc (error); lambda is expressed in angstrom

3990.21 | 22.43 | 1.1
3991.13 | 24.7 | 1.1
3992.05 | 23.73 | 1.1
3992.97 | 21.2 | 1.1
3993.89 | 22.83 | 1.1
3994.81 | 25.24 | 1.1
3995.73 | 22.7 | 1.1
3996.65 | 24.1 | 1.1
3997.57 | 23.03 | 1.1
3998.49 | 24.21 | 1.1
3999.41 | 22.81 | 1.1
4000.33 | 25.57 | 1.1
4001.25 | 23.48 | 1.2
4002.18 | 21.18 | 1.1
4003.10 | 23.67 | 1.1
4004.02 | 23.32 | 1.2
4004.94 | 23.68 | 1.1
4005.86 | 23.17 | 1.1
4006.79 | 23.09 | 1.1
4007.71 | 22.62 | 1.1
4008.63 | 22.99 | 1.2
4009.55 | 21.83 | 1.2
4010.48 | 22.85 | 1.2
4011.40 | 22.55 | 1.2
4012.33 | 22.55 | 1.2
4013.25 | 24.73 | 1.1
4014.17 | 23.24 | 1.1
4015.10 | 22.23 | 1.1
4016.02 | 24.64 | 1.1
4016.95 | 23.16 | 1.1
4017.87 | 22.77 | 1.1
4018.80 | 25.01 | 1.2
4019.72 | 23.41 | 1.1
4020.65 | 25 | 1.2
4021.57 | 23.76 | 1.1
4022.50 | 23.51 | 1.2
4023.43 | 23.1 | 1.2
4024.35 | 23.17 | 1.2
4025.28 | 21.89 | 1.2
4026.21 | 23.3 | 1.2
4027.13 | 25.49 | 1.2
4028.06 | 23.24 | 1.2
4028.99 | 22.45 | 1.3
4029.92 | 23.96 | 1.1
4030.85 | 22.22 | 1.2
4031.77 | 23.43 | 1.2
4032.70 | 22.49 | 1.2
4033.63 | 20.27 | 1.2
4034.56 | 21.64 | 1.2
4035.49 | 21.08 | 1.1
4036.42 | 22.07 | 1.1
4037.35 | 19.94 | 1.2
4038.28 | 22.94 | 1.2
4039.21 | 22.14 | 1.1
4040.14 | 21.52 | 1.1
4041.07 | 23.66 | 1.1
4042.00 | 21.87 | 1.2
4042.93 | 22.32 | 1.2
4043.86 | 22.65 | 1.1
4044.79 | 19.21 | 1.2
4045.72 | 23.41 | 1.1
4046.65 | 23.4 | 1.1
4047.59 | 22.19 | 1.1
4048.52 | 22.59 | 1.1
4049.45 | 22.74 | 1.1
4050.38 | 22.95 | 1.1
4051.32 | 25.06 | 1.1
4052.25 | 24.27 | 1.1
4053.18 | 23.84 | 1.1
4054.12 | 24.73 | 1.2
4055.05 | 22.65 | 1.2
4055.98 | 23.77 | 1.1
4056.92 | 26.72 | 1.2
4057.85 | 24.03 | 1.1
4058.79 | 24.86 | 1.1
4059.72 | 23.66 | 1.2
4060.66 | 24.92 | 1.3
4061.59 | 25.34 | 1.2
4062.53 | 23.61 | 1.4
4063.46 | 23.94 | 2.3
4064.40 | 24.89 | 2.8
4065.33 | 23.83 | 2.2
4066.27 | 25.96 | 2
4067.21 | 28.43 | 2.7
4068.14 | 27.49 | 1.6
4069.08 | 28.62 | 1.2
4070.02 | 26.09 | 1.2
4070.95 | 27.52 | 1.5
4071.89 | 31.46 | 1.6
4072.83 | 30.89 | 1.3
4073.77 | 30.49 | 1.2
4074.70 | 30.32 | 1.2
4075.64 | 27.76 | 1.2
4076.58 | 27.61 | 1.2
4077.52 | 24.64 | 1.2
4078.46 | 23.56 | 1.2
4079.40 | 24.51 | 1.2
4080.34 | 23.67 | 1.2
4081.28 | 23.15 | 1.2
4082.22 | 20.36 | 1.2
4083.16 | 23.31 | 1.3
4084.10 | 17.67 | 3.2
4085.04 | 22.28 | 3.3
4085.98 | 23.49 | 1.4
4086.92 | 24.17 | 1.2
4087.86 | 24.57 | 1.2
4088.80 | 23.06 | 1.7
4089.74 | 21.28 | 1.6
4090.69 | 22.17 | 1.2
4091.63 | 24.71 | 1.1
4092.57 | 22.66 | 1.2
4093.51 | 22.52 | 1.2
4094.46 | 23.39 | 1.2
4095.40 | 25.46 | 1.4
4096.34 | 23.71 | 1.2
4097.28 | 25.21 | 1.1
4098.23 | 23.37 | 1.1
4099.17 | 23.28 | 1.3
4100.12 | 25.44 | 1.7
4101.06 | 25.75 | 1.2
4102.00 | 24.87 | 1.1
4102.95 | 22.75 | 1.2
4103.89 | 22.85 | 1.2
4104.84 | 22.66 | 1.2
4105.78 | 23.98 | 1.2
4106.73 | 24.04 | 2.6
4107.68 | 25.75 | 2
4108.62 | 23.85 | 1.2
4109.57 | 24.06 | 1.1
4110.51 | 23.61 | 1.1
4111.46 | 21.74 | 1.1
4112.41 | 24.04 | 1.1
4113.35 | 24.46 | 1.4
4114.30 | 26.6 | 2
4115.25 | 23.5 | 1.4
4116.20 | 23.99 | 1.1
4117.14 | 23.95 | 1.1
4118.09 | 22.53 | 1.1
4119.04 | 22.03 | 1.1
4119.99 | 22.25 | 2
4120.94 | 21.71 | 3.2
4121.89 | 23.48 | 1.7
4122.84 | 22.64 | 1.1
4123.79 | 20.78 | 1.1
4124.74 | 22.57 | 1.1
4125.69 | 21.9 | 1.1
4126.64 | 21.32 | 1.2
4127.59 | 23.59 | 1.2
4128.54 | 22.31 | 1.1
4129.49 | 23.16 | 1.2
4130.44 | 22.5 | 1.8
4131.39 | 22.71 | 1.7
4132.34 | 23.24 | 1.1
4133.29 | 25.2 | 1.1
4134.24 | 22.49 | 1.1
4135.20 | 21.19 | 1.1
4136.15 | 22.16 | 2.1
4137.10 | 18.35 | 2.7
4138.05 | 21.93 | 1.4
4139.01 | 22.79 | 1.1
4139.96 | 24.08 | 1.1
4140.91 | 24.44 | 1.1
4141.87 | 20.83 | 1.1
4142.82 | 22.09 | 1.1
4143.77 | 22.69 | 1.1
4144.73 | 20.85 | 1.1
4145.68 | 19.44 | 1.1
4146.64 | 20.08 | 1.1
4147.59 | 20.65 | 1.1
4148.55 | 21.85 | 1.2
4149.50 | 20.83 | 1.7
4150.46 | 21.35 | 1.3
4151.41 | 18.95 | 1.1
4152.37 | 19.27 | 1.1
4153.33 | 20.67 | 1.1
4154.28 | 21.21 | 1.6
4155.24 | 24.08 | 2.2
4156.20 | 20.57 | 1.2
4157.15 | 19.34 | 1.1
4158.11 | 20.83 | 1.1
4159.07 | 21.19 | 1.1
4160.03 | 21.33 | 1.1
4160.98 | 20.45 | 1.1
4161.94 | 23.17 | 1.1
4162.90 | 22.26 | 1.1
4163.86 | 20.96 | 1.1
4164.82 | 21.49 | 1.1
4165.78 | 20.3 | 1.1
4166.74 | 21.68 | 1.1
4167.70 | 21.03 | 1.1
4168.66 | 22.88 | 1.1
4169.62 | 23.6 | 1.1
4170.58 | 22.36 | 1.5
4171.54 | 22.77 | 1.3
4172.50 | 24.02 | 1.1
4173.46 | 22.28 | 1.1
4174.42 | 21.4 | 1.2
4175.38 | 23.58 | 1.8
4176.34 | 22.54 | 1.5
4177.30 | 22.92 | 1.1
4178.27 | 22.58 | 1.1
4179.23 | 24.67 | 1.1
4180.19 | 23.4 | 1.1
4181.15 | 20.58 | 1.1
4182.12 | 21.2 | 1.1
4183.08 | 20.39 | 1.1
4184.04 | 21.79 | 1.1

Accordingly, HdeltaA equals -0.27 angstrom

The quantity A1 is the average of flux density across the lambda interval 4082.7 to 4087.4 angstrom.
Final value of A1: 22.2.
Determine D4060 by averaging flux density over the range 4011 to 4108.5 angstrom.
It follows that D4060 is 23.9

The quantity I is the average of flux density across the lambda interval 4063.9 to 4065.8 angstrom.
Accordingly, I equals 24.4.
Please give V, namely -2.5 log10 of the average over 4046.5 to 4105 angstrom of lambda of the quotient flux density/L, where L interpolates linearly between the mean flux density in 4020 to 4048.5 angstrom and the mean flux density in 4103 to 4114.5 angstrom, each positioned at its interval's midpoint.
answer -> -0.058 mag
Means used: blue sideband 22.6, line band 24.6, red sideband 23.9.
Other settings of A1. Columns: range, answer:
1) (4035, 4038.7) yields 21.5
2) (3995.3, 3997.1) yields 23.4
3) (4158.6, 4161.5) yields 21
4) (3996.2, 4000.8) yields 24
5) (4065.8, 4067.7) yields 27.2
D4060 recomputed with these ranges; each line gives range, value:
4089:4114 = 23.8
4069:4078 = 28.5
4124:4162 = 21.7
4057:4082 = 26.2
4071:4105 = 24.5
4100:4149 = 22.8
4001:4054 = 22.9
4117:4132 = 22.4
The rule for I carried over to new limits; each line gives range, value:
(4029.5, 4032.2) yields 23.2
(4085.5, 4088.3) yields 24.1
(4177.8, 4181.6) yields 22.9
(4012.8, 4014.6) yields 24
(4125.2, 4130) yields 22.5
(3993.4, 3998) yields 23.6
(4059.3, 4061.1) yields 24.2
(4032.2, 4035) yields 21.5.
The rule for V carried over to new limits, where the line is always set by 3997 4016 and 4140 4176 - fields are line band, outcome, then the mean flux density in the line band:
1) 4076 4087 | -0.04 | 23.2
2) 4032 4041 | 0.06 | 21.7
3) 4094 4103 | -0.10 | 24.4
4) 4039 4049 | 0.02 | 22.3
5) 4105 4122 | -0.08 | 23.6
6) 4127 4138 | -0.03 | 22.4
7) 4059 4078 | -0.19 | 26.9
